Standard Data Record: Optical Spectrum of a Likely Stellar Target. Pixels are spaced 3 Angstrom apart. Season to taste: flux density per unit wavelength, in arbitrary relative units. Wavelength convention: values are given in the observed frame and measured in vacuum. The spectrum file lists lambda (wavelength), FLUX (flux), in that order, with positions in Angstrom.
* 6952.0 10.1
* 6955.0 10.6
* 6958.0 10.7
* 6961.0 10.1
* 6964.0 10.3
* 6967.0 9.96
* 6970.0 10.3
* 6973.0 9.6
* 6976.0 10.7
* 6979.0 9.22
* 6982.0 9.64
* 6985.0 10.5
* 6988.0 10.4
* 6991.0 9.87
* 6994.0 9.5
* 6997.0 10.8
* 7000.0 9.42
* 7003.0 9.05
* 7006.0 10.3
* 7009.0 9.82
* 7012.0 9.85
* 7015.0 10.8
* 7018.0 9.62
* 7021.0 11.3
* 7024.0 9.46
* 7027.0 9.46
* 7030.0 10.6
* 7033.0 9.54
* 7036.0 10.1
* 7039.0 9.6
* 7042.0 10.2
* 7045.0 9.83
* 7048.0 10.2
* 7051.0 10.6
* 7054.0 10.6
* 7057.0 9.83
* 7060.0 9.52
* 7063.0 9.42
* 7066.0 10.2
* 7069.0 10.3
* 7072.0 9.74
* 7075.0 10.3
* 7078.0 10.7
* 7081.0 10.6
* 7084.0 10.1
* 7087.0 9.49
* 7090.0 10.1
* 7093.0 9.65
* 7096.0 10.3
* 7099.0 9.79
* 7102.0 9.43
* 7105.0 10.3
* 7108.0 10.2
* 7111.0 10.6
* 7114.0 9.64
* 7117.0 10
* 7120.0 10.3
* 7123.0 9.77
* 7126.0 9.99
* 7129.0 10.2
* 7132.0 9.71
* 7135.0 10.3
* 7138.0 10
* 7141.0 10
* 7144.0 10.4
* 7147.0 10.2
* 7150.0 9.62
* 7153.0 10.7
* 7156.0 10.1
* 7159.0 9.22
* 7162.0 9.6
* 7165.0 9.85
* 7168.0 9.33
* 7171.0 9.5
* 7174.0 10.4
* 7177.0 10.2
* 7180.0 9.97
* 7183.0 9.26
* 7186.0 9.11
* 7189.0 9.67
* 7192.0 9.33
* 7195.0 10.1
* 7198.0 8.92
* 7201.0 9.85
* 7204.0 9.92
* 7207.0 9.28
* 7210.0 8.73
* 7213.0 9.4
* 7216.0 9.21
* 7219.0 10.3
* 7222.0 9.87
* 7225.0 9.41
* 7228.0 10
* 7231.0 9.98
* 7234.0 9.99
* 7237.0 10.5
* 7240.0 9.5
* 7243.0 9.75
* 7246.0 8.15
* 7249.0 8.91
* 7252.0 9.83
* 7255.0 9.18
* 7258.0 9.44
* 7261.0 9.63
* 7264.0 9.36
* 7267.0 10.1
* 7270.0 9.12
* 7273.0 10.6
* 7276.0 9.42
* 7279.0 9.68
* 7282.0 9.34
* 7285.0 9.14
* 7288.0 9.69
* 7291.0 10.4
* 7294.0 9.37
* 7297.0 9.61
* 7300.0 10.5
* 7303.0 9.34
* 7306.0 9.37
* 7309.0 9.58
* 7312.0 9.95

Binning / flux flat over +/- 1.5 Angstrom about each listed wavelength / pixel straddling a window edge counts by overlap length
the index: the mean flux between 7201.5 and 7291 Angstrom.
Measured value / 9.58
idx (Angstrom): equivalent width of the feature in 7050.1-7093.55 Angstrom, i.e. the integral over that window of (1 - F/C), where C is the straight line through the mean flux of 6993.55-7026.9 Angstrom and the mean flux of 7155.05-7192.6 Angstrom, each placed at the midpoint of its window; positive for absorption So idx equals -1.0 Angstrom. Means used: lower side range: 9.99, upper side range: 9.66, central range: 10.1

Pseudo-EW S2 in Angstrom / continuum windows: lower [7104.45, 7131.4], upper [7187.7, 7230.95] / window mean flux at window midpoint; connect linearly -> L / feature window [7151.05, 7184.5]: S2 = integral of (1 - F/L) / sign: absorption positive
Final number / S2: 0.0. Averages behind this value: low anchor 10.1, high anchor 9.58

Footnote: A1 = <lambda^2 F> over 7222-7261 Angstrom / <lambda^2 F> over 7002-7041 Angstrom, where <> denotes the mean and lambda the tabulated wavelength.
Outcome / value 1.0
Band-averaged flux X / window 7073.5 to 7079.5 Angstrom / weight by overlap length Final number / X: 10.5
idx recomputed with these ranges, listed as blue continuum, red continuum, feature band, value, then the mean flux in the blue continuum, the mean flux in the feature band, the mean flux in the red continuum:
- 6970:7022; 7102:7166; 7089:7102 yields 0.16 Angstrom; 10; 9.89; 10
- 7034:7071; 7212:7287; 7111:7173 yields -0.71 Angstrom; 10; 9.94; 9.59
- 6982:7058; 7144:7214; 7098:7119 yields -0.35 Angstrom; 10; 10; 9.68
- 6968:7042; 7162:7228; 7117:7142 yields -0.76 Angstrom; 9.98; 10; 9.61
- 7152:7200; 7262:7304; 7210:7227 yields 0.22 Angstrom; 9.69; 9.57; 9.69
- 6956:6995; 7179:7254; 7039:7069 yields -0.39 Angstrom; 10.1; 10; 9.55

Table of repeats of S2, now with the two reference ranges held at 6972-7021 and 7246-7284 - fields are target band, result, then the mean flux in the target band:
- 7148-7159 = -0.4 Angstrom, 10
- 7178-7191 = 0.2 Angstrom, 9.52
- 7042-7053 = -0.4 Angstrom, 10.2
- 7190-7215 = 0.4 Angstrom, 9.44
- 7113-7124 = -0.2 Angstrom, 9.95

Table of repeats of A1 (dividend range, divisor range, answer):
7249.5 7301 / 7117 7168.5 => 1.00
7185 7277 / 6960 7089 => 1.01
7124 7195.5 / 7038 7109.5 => 1.01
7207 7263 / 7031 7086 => 0.99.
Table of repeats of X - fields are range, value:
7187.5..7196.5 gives 9.7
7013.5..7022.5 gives 10.6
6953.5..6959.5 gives 10.6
